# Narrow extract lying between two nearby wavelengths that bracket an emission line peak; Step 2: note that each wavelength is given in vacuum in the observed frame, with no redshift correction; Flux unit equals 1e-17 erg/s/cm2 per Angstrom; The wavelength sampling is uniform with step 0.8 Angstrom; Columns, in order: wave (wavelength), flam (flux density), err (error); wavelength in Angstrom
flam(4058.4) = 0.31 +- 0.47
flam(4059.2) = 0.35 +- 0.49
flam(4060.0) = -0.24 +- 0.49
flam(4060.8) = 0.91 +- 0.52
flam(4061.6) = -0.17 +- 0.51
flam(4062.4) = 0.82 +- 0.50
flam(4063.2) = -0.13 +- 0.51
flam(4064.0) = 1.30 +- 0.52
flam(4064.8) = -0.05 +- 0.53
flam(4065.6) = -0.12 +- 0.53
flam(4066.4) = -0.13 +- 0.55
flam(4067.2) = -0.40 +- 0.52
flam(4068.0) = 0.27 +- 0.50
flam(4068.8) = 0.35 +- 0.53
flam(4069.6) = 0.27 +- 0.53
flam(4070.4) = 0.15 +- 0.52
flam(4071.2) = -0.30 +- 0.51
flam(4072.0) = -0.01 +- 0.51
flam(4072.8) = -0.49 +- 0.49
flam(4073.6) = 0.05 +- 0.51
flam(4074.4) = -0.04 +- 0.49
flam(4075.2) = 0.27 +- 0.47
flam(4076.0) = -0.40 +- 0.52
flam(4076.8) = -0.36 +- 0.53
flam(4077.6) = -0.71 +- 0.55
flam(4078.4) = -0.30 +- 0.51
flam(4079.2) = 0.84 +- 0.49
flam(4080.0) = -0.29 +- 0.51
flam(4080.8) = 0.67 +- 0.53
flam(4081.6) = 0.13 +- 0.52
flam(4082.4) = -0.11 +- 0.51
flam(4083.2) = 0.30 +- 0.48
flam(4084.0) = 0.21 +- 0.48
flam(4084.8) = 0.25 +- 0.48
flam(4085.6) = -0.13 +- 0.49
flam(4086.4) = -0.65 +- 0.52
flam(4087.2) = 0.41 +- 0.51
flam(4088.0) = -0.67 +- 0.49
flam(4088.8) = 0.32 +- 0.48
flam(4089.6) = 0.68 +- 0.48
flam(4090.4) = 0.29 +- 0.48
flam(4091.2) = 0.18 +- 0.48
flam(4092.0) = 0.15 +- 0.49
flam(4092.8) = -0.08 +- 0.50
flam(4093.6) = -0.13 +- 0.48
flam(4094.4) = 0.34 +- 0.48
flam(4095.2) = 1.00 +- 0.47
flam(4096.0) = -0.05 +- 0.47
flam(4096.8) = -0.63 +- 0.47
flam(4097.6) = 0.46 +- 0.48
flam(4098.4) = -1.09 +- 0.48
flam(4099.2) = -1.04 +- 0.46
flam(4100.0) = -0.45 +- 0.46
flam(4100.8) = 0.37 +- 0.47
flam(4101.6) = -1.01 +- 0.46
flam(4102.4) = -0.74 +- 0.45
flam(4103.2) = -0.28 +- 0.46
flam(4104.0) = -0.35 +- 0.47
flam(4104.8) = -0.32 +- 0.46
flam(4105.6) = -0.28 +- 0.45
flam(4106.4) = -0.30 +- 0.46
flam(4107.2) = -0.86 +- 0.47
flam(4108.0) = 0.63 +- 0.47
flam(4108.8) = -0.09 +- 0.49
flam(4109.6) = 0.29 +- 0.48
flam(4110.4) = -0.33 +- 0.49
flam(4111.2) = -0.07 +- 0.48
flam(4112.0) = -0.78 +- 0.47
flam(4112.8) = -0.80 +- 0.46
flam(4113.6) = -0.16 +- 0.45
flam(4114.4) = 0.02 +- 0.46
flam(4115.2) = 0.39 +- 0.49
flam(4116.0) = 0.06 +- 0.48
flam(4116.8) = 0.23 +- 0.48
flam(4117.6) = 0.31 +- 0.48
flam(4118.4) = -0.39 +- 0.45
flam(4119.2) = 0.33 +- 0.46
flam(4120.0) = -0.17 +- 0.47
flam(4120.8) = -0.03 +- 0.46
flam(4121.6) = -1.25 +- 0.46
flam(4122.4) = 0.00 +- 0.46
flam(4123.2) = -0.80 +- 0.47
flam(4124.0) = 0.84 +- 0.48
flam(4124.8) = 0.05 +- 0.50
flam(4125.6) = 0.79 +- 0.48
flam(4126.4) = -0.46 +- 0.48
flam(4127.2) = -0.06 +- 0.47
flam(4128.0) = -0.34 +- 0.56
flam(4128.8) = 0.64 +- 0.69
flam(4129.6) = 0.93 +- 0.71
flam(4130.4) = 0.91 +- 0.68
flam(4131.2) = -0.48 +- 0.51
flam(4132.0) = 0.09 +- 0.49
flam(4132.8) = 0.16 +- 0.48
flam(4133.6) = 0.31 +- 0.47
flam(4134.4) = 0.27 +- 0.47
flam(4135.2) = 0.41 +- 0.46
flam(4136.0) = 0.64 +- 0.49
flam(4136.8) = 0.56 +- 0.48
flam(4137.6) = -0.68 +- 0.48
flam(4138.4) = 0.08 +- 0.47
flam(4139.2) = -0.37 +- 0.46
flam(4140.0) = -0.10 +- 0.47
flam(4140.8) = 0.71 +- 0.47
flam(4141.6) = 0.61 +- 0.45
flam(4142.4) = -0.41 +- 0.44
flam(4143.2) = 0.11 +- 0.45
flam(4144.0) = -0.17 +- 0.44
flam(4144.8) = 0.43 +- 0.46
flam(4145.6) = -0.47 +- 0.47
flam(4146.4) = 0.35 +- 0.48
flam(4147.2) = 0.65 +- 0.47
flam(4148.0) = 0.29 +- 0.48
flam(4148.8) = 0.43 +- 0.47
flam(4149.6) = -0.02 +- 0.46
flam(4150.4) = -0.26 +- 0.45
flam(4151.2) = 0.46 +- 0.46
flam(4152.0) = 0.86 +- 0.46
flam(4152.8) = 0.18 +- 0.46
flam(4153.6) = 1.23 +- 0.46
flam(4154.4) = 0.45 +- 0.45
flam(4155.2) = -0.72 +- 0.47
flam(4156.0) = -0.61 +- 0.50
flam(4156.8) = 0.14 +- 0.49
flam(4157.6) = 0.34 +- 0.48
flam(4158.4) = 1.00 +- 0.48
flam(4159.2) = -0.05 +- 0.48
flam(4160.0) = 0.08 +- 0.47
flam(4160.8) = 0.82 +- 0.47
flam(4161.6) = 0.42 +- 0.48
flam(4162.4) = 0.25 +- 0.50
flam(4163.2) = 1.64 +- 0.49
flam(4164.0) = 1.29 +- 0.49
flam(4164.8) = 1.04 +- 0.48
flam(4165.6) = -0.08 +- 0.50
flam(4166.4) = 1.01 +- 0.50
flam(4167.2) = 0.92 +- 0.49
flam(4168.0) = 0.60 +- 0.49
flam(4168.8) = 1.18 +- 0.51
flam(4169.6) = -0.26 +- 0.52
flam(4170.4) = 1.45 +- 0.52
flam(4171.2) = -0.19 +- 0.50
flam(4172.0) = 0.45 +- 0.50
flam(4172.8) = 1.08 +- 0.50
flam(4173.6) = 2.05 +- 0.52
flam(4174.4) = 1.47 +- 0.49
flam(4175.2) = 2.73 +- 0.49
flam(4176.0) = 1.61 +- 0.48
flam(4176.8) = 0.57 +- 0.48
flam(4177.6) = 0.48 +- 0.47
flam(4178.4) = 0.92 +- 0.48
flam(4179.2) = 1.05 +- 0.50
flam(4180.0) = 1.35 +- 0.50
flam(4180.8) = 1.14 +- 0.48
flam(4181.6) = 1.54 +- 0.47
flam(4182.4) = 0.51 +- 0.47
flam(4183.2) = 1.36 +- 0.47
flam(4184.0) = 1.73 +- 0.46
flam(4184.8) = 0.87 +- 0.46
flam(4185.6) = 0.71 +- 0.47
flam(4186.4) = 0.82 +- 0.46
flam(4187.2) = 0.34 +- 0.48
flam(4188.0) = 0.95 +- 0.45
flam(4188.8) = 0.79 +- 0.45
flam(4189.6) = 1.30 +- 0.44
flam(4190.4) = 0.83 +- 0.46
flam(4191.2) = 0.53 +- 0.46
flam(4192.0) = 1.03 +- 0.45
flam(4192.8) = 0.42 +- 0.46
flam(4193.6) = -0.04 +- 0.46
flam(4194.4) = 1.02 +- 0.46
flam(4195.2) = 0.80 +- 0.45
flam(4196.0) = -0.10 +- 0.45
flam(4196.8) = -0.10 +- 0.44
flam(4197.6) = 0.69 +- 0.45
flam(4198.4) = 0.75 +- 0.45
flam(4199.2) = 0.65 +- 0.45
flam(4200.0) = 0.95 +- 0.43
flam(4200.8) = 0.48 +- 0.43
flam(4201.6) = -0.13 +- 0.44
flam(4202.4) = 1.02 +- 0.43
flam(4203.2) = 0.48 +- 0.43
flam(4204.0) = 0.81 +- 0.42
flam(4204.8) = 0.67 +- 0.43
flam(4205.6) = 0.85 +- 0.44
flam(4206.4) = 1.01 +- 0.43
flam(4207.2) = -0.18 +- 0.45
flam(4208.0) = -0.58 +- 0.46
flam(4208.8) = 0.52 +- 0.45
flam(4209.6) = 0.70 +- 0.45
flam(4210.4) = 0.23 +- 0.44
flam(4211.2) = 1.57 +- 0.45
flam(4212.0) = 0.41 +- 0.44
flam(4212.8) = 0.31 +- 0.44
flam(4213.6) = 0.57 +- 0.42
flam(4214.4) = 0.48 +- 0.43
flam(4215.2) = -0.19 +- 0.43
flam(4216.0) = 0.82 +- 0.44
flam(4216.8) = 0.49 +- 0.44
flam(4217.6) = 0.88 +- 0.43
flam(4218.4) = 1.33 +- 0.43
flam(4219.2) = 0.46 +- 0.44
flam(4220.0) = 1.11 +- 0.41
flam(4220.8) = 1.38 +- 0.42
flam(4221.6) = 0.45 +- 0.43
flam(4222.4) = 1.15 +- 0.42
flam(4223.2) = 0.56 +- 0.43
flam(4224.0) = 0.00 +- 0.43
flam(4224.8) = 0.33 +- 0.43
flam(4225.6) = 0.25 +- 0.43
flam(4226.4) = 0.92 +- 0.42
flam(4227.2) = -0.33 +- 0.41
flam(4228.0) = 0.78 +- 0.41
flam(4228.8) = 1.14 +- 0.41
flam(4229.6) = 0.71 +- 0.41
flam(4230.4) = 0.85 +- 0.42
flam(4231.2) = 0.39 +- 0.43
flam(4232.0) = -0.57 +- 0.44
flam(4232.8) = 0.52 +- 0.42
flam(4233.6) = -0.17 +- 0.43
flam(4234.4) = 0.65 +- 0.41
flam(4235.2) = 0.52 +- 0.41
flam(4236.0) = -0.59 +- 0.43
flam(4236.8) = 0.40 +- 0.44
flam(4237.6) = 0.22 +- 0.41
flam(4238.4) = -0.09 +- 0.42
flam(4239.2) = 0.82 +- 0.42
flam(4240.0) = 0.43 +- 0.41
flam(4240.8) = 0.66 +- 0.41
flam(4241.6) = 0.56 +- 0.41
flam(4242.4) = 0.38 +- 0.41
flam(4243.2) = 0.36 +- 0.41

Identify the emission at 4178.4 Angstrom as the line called Lyman alpha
